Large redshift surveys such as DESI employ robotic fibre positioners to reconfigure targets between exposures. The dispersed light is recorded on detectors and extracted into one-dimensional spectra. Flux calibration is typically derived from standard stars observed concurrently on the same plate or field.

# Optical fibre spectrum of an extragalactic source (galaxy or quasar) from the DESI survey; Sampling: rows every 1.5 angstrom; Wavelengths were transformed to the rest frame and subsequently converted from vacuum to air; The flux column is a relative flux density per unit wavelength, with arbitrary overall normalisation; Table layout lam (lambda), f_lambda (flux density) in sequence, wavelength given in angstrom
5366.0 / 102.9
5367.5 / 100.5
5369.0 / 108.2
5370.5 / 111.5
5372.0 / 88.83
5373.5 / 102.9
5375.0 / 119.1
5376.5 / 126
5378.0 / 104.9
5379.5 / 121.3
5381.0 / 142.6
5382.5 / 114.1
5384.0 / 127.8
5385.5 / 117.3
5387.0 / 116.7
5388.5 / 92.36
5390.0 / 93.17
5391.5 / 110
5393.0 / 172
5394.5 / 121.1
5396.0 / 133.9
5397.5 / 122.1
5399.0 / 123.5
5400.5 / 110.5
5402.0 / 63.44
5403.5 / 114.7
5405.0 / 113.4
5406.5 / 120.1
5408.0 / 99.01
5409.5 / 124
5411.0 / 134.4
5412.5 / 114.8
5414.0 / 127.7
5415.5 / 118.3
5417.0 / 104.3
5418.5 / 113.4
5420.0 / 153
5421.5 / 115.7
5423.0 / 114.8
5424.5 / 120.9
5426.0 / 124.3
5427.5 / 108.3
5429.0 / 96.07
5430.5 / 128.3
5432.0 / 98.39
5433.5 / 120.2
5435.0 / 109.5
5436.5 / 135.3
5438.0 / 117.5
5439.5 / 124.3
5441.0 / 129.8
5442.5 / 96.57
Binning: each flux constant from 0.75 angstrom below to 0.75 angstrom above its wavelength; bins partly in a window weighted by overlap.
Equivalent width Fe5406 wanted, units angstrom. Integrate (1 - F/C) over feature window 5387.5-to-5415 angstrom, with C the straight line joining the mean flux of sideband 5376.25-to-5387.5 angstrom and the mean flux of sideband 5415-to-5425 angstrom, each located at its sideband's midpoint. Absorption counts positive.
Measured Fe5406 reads 1.0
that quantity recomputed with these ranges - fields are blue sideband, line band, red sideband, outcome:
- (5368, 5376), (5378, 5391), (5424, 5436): -0.83 angstrom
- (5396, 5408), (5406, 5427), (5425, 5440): -1.30 angstrom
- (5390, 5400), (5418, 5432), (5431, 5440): 0.20 angstrom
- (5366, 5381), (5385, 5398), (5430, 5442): -0.76 angstrom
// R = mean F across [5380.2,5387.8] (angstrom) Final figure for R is 123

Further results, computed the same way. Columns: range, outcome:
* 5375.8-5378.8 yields 115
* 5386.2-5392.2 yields 103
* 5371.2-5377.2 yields 109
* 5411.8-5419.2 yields 116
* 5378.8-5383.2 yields 126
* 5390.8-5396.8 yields 134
